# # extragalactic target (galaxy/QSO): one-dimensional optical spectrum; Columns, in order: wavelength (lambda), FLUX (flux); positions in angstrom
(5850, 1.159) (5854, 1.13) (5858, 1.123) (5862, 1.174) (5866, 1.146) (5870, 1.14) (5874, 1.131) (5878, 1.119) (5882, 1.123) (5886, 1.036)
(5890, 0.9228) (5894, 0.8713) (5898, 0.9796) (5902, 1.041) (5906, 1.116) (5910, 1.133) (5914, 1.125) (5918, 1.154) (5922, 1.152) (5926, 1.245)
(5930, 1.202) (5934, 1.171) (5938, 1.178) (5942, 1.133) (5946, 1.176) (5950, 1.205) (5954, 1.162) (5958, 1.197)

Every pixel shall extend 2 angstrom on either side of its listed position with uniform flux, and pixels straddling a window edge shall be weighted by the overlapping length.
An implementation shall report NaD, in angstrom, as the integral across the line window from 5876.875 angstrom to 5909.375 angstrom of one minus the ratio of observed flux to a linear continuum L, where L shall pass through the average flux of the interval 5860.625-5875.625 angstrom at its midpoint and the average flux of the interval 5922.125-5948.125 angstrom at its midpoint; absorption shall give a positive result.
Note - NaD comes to 3.7 angstrom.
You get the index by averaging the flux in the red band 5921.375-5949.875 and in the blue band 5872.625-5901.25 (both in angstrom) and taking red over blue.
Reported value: 1.15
